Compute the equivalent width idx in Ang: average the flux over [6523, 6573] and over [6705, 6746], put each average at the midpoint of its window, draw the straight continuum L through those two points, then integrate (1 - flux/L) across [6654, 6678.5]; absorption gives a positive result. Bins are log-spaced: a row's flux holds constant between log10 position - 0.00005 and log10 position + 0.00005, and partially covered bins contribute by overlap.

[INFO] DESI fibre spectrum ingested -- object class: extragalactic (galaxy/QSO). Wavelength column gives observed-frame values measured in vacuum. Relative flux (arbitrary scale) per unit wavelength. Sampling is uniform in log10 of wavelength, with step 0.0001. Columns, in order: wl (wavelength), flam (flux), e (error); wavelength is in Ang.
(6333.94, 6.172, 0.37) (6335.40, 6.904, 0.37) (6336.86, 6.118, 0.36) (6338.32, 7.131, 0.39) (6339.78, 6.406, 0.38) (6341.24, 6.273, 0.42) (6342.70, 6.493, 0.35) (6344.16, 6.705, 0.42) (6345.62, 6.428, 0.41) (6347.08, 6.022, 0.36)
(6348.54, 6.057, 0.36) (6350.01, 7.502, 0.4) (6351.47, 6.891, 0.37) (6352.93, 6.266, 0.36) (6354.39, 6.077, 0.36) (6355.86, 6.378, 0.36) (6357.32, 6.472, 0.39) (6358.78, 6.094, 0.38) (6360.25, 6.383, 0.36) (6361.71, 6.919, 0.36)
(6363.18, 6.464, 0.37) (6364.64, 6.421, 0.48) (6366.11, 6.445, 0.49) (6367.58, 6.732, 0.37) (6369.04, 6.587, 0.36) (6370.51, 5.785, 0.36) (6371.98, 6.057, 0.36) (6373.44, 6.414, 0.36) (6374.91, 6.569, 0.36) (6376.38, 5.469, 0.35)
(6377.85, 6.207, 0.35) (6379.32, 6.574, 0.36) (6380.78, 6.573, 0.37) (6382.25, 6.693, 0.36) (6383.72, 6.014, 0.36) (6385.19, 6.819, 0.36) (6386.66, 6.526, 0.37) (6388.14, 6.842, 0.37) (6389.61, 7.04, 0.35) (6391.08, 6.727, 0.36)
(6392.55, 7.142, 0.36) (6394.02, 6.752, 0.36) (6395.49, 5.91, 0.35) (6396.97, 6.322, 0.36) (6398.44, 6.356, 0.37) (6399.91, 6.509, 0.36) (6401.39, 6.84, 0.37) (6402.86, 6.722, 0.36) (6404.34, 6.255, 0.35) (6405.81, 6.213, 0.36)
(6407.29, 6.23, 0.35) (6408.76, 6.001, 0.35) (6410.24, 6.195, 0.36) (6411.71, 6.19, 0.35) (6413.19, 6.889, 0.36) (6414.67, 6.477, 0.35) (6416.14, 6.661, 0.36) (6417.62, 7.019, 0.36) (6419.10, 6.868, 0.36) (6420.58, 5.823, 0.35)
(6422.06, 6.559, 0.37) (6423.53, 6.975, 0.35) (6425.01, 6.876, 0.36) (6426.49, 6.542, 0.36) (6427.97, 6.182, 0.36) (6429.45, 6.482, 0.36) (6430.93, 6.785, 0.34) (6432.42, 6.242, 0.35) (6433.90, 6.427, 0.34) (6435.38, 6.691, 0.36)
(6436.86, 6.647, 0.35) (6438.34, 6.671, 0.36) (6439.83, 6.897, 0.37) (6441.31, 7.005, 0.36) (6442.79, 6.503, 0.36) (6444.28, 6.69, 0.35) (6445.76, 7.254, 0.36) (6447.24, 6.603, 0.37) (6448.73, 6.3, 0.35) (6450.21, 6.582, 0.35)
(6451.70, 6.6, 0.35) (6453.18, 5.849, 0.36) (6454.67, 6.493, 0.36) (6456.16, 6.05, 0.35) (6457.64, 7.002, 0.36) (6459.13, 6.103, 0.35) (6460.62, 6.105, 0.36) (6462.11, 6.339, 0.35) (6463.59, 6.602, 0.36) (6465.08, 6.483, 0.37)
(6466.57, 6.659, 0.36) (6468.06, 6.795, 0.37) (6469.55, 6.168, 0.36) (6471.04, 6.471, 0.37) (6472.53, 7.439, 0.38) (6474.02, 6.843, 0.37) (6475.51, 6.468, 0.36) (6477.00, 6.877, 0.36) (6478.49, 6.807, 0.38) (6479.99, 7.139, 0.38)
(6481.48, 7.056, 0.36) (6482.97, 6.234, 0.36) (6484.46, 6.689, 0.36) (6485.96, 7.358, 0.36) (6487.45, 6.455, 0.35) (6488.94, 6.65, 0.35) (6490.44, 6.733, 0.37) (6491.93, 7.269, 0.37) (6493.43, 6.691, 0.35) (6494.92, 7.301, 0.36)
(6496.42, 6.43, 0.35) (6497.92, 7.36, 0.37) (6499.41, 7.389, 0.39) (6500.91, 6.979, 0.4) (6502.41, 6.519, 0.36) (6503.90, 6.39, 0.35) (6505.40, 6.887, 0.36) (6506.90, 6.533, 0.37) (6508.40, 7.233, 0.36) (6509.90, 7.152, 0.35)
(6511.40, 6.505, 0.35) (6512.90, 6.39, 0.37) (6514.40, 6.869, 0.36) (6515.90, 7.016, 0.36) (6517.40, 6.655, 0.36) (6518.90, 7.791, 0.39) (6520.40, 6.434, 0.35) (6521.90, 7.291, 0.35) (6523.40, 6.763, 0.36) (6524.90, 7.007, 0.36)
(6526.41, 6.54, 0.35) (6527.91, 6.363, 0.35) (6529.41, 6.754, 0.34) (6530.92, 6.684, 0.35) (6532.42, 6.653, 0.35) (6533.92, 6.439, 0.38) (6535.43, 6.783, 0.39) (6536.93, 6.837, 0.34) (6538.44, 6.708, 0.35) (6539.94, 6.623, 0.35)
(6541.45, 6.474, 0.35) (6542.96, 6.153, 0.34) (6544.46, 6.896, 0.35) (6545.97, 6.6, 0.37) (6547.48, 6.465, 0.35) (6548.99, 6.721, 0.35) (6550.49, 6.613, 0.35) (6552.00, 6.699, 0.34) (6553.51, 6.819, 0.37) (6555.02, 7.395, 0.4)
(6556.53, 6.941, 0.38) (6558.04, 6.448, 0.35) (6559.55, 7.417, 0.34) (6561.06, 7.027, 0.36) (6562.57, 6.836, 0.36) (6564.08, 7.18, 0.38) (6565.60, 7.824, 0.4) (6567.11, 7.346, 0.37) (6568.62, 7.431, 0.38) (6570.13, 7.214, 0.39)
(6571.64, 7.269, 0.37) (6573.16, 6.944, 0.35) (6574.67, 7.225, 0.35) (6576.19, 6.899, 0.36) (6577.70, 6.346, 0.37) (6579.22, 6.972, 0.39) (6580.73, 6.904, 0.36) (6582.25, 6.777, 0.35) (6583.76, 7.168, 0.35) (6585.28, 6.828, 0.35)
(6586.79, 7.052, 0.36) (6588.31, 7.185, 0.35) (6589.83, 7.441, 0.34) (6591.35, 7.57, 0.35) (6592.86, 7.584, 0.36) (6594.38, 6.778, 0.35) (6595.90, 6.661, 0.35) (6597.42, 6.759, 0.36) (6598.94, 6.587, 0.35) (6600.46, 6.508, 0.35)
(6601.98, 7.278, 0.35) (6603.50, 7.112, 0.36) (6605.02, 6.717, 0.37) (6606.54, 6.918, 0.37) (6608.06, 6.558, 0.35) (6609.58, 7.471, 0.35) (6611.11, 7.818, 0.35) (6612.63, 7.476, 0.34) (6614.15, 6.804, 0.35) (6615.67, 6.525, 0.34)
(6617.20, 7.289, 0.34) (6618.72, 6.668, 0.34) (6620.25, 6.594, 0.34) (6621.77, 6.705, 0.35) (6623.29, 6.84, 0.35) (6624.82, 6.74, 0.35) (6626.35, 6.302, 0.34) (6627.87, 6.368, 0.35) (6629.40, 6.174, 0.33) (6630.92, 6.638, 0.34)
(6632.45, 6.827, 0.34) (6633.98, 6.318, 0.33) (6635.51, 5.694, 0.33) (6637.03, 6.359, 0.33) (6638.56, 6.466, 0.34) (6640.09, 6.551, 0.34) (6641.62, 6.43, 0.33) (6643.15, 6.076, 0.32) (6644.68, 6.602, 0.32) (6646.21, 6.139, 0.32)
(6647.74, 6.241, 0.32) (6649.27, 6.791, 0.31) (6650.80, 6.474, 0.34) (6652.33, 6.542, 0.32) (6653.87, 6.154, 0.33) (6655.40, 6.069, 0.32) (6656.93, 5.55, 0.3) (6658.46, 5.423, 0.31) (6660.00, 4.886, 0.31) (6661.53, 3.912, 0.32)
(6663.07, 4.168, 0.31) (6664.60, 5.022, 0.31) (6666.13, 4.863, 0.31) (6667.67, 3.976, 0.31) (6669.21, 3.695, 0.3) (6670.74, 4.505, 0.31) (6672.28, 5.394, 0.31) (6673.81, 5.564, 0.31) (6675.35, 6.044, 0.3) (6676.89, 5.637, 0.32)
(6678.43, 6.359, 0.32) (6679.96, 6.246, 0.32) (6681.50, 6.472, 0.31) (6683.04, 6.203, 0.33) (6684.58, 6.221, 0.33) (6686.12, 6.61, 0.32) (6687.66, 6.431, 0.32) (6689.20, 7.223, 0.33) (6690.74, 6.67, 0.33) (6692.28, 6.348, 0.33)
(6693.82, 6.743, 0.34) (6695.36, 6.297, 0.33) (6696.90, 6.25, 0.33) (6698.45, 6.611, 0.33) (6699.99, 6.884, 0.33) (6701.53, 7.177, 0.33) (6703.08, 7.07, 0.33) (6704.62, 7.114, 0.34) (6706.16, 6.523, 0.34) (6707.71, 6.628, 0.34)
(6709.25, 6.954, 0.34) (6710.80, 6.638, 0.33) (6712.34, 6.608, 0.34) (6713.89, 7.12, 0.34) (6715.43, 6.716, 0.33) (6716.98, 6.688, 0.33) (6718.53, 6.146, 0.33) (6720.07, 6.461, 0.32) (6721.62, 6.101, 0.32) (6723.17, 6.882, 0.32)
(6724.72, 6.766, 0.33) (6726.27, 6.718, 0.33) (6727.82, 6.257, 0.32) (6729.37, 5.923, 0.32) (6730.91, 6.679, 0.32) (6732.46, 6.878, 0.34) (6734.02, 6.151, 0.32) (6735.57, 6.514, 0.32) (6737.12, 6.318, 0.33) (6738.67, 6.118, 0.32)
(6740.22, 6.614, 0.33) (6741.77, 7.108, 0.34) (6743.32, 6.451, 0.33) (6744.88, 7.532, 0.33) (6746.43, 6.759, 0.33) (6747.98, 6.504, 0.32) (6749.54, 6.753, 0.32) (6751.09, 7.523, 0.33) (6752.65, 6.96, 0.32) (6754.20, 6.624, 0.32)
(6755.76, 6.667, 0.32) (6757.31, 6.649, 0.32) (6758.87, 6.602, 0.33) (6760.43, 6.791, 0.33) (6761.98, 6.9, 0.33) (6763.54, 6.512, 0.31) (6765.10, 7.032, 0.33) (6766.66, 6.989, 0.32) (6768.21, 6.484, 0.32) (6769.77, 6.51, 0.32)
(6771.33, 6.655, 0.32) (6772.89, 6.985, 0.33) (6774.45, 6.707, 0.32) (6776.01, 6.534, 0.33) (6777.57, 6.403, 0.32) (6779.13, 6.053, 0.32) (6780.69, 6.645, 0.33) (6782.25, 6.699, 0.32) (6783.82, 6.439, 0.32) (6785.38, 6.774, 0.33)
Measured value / 5.96 Ang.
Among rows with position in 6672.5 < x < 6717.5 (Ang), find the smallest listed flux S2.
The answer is 5.564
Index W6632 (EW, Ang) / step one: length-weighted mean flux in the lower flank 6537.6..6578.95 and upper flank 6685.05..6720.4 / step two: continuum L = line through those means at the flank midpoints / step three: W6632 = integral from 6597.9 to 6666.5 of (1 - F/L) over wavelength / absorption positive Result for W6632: 4.5 Ang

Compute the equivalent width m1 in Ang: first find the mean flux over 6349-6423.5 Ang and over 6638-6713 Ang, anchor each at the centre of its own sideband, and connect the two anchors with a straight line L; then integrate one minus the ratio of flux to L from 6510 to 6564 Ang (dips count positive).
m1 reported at -4.3 Ang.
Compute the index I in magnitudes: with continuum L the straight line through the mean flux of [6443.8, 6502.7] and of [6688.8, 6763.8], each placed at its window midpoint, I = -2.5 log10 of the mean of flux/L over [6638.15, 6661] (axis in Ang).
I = 0.09 mag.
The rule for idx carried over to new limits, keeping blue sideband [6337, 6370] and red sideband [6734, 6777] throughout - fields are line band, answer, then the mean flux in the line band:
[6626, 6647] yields 0.9 Ang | 6.36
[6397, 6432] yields 0.2 Ang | 6.5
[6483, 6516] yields -1.3 Ang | 6.84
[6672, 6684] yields 1.2 Ang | 6.02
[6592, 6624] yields -1.4 Ang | 6.94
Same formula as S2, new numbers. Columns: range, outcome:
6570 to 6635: 6.174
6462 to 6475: 6.168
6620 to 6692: 3.695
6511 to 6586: 6.153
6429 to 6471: 5.849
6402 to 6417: 6.001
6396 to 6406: 6.213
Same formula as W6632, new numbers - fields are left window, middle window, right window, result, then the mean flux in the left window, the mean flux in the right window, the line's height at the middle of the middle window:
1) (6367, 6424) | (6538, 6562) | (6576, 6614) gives 0.49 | 6.47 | 7.01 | 6.89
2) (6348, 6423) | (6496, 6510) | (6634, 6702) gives -1.41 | 6.47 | 5.95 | 6.26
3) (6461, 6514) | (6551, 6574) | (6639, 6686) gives -2.93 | 6.78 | 5.69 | 6.31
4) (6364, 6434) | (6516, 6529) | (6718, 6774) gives -0.63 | 6.48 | 6.66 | 6.54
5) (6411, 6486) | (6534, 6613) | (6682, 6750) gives -4.12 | 6.61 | 6.62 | 6.61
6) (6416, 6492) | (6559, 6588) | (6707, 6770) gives -1.93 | 6.63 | 6.67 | 6.64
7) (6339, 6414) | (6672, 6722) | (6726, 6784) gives 0.87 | 6.45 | 6.65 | 6.62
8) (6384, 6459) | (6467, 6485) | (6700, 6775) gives -0.45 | 6.56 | 6.7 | 6.58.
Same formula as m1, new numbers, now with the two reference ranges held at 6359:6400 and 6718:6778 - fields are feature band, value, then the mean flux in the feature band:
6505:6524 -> -1.0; 6.89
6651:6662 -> 1.7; 5.6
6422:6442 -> -0.5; 6.64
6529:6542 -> -0.2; 6.66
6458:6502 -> -1.6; 6.75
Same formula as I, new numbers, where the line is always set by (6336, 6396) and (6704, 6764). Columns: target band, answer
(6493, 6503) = -0.07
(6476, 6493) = -0.05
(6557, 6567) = -0.09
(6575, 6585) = -0.04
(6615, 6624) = -0.03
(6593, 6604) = -0.04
